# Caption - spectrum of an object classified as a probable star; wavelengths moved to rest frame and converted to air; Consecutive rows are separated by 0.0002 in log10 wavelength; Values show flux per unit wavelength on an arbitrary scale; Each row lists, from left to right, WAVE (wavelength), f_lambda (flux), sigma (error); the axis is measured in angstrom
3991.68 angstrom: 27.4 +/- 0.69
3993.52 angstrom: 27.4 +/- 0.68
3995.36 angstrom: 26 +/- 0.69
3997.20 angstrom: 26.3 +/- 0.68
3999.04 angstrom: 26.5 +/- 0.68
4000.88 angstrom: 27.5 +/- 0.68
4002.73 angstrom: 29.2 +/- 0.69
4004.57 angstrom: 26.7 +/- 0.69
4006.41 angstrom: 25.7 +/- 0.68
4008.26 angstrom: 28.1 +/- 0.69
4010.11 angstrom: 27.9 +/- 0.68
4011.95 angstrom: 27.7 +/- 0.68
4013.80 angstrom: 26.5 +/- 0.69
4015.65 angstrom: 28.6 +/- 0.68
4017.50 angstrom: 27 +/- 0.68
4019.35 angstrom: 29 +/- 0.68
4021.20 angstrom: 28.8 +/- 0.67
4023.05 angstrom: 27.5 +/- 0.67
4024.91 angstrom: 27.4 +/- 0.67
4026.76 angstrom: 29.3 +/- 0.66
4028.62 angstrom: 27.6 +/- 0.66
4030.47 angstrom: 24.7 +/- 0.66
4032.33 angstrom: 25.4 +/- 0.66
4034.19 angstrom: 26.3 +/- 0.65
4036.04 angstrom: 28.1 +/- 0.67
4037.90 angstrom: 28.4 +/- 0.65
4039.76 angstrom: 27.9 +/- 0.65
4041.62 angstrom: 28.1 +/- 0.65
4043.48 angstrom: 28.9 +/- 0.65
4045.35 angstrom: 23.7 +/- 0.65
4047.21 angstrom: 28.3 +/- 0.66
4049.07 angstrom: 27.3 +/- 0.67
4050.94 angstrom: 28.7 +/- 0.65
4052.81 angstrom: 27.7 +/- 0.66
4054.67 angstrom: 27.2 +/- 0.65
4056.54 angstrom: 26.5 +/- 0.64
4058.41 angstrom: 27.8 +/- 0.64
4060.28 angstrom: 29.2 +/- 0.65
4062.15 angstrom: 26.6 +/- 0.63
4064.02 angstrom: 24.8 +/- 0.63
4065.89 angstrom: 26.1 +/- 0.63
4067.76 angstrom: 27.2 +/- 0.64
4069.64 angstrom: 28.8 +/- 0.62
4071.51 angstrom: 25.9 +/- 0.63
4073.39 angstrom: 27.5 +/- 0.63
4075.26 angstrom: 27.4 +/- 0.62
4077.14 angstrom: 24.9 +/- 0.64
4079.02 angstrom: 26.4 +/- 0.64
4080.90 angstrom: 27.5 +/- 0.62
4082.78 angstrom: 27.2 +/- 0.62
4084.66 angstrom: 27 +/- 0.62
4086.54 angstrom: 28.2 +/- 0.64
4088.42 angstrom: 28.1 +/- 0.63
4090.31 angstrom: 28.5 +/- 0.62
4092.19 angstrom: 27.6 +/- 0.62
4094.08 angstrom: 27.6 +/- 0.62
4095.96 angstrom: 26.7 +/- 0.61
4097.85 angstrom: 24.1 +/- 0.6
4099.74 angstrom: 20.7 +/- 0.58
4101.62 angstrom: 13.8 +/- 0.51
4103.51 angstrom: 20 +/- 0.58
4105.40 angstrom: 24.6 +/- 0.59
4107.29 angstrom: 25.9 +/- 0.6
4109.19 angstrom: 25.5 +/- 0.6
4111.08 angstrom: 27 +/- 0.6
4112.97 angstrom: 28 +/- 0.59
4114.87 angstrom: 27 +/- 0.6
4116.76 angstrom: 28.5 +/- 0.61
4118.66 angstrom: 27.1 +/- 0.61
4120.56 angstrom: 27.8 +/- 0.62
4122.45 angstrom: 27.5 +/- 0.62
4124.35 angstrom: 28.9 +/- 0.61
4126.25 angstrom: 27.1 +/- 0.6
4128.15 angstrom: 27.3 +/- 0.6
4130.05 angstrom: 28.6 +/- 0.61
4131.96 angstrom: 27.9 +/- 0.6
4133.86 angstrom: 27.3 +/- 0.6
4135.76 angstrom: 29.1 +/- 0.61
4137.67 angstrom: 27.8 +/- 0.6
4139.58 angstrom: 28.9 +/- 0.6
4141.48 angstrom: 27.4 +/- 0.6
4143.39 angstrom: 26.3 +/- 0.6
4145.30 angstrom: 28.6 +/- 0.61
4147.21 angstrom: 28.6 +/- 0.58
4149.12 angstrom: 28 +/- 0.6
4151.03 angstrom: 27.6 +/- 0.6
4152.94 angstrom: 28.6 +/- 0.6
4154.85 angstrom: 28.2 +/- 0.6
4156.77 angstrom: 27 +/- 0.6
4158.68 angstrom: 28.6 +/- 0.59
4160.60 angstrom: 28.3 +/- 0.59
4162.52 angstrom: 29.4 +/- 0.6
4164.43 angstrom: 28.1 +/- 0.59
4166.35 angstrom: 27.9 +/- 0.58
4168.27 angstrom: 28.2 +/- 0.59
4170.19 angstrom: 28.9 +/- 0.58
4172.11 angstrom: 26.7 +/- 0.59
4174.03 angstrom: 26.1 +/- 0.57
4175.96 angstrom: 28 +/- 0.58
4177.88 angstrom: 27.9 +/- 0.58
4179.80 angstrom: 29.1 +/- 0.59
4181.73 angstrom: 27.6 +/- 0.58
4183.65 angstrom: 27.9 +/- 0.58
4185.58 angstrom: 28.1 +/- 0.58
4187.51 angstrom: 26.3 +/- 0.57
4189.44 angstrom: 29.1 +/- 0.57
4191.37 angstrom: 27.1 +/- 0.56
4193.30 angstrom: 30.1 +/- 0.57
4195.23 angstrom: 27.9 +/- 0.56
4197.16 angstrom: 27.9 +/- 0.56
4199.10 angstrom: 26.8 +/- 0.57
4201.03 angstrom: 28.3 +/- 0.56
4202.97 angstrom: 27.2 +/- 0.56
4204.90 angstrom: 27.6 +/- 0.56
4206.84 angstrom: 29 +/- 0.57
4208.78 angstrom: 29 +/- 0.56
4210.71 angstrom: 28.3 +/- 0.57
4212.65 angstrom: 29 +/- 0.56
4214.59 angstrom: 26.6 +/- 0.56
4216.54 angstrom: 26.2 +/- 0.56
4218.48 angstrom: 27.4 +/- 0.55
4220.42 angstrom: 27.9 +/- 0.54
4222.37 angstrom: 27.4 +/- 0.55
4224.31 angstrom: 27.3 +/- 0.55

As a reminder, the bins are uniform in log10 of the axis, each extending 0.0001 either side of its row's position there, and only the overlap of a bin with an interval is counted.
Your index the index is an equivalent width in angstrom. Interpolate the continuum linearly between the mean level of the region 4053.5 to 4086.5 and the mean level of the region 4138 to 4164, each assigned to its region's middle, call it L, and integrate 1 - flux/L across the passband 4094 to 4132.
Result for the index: 2.6 angstrom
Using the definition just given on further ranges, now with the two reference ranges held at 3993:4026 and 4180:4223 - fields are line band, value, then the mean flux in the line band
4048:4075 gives 0.3 angstrom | 27.2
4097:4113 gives 2.7 angstrom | 23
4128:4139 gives -0.1 angstrom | 28.1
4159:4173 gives -0.2 angstrom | 28.2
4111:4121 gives 0.0 angstrom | 27.6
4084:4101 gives 0.8 angstrom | 26.3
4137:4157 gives -0.1 angstrom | 27.9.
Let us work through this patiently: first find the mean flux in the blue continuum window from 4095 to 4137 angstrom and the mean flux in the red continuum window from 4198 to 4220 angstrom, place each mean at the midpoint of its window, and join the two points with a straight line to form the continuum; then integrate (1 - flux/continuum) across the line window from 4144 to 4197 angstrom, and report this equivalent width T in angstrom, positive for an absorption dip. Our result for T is -2.05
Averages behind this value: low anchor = 25.9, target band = 28.1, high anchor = 27.8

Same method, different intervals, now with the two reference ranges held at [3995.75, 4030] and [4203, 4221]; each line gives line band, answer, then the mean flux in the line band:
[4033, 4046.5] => 0.1 angstrom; 27.3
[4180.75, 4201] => -0.1 angstrom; 27.9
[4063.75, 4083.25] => 0.6 angstrom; 26.8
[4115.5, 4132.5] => -0.1 angstrom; 27.8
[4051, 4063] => 0.0 angstrom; 27.6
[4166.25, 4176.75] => 0.1 angstrom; 27.6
